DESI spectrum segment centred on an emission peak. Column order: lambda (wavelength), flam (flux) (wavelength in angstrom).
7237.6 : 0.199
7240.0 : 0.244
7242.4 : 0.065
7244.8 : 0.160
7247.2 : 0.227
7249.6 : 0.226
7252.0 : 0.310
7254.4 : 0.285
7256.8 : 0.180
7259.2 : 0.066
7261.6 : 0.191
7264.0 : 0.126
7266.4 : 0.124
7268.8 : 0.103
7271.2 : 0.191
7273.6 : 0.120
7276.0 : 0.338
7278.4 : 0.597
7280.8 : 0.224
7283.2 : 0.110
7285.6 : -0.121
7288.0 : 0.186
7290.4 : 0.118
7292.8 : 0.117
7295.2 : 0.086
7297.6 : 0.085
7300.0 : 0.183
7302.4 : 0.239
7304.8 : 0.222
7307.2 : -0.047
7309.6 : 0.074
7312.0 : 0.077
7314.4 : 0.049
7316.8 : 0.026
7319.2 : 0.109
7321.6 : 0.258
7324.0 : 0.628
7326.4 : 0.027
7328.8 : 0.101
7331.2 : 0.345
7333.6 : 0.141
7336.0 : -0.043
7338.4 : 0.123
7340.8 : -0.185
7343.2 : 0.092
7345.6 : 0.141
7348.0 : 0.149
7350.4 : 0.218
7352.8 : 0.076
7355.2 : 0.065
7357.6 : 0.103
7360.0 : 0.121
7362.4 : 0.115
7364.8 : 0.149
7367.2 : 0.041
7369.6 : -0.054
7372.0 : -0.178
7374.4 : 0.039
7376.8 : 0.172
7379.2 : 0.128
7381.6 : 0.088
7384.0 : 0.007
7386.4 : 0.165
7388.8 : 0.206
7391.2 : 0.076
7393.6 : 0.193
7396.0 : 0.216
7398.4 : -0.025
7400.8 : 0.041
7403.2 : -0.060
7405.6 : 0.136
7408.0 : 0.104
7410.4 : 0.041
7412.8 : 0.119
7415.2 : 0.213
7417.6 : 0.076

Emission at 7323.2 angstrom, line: H-alpha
